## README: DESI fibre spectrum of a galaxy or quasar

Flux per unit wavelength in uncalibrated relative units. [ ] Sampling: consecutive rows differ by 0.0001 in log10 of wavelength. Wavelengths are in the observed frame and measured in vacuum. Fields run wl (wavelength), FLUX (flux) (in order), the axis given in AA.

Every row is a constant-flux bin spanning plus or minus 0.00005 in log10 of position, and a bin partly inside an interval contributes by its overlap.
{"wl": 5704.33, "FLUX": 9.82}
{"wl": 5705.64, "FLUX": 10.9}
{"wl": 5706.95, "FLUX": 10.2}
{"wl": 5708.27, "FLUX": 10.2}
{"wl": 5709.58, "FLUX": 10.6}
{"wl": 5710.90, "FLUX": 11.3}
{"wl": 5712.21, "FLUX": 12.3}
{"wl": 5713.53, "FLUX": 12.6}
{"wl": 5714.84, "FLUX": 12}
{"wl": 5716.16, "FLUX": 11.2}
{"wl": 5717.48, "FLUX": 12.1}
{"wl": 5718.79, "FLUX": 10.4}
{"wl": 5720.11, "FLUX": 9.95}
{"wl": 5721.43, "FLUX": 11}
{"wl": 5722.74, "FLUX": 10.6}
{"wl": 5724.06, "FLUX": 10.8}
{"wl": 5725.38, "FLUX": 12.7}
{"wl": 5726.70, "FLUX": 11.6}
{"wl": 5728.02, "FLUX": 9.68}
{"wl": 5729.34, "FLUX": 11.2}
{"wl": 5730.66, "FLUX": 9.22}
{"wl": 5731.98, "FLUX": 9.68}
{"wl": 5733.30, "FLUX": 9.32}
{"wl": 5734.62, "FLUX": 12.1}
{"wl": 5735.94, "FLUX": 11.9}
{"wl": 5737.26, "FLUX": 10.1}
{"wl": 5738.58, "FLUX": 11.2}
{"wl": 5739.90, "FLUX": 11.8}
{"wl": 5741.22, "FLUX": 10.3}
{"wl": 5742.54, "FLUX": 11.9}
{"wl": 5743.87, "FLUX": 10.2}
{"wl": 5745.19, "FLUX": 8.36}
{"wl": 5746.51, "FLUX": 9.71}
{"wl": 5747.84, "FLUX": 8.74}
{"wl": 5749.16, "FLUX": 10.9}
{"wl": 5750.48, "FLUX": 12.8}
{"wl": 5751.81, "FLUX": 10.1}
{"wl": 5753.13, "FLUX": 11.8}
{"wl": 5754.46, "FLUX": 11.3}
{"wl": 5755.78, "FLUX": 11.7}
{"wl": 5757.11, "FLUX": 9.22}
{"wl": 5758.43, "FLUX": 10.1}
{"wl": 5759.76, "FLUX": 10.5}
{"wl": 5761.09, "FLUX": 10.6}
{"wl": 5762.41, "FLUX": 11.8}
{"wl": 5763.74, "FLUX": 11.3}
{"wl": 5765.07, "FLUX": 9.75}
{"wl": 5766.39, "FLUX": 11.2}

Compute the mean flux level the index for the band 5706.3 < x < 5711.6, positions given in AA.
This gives 10.6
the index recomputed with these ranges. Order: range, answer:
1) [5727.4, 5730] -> 10.4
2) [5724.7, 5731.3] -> 10.9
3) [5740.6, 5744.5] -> 10.8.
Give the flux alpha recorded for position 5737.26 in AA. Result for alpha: 10.1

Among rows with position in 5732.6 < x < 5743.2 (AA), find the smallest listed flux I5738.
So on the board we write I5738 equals 9.32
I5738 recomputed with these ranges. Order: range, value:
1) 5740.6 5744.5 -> 10.2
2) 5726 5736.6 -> 9.22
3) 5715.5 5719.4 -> 10.4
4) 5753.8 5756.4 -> 11.3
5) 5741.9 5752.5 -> 8.36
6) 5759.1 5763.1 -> 10.5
